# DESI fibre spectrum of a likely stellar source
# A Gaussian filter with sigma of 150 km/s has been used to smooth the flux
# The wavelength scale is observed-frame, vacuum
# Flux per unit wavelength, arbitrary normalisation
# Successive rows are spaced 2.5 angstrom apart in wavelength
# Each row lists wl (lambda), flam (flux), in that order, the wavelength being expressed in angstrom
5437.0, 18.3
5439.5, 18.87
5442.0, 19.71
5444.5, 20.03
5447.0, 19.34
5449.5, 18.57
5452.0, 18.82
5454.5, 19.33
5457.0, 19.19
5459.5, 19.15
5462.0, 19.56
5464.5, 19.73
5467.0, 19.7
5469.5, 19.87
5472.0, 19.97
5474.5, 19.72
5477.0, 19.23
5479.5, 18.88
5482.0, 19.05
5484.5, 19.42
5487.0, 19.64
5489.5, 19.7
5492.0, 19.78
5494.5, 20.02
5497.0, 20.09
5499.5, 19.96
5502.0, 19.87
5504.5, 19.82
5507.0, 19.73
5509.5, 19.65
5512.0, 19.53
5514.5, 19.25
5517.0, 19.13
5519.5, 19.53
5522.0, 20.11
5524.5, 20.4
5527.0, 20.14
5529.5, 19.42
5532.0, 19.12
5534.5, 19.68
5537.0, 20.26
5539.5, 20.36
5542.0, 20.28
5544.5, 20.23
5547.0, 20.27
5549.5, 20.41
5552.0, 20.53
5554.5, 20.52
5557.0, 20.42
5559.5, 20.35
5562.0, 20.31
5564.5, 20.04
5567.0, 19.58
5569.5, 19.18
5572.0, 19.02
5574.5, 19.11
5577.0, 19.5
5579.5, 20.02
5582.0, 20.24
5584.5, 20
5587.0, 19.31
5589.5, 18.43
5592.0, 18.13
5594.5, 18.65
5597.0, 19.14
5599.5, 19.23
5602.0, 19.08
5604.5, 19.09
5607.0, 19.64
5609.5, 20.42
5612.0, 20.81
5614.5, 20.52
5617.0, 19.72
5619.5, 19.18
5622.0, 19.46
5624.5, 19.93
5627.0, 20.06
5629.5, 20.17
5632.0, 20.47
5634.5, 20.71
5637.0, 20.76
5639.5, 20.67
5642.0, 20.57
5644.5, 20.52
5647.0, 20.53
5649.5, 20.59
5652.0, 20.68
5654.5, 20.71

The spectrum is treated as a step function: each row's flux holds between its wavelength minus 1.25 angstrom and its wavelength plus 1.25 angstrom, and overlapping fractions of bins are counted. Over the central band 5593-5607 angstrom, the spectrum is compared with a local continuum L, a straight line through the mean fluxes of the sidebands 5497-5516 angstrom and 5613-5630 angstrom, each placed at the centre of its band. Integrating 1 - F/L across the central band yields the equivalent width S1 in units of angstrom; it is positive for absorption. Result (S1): 0.5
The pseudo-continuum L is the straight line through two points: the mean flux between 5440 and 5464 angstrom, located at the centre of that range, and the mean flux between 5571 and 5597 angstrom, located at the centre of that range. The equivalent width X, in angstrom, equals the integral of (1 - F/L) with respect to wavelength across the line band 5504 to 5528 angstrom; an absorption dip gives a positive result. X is -0.6 angstrom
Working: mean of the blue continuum 19.3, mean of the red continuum 19.2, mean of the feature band 19.7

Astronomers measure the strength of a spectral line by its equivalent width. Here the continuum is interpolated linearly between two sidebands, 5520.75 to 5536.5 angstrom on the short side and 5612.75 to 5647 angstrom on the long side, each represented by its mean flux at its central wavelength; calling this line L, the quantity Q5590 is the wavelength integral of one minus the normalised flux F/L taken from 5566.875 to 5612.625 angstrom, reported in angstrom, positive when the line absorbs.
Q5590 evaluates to 1.6 angstrom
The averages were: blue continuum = 19.8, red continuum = 20.2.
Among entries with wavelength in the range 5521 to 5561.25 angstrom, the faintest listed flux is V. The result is 19.12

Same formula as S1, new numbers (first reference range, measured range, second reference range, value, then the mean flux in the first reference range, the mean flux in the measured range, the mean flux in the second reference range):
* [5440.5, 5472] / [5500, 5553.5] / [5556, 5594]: -1.1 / 19.4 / 19.9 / 19.6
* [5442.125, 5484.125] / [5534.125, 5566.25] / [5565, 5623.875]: -1.4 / 19.4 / 20.3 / 19.5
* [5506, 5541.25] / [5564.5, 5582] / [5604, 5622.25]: 0.3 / 19.7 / 19.5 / 19.9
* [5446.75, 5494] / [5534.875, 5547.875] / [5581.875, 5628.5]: -0.5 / 19.4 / 20.2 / 19.5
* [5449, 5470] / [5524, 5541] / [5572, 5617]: -0.4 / 19.3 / 19.9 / 19.5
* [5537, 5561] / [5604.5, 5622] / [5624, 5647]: 0.4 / 20.4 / 19.9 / 20.5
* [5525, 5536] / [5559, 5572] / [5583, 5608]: -0.3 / 19.7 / 19.8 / 19.1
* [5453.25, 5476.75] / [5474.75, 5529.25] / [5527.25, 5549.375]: 0.3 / 19.6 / 19.7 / 20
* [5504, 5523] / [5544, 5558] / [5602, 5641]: -0.5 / 19.6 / 20.4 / 20.1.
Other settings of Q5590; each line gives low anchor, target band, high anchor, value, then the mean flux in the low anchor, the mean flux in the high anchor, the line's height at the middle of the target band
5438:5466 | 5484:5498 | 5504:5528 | -0.17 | 19.3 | 19.7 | 19.6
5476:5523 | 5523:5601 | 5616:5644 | 0.47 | 19.6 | 20.2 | 19.9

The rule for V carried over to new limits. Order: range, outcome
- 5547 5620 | 18.13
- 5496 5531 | 19.13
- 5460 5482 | 18.88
